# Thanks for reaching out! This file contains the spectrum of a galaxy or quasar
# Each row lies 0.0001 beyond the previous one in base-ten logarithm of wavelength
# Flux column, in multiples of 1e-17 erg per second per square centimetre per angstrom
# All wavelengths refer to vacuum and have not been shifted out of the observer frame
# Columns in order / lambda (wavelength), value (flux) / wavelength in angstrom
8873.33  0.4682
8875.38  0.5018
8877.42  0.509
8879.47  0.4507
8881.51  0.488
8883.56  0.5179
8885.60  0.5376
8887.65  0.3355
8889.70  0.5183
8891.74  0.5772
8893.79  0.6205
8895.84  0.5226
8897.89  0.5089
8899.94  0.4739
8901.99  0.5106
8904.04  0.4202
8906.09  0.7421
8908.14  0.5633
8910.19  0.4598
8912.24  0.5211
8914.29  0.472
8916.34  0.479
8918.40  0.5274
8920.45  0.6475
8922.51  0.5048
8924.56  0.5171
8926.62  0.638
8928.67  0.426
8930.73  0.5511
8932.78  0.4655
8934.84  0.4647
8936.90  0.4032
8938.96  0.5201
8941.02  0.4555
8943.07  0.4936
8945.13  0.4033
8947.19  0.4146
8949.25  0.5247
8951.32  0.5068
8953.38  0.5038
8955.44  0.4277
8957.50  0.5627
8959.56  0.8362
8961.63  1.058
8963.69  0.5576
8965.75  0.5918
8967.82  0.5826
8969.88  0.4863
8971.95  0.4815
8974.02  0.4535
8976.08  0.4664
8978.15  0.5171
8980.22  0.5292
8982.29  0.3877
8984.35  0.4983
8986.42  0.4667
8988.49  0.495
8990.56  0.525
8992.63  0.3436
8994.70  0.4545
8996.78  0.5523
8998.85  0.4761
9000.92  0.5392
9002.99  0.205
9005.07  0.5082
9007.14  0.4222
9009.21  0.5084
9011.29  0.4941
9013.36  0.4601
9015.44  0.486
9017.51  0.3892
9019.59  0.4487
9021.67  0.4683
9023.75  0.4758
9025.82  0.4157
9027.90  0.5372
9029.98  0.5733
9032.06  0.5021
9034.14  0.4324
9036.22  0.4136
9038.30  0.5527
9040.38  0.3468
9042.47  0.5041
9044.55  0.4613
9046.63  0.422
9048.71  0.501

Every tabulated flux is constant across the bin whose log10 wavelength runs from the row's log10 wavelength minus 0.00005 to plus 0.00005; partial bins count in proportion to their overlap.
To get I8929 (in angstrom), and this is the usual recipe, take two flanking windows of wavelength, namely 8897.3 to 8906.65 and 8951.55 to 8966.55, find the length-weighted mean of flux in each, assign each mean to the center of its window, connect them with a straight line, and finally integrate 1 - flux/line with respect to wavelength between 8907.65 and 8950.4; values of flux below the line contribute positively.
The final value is 5.9 angstrom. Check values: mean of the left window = 0.522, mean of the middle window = 0.497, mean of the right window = 0.642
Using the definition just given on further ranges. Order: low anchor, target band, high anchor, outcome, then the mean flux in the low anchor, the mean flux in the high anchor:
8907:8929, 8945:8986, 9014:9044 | -3.22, 0.528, 0.467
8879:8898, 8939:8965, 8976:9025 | -4.23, 0.509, 0.463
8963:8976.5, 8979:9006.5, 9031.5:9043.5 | 2.09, 0.518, 0.457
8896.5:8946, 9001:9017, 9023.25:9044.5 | 1.23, 0.508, 0.475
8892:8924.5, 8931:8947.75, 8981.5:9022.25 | 1.62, 0.532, 0.457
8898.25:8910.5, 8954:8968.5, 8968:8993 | -4.89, 0.531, 0.478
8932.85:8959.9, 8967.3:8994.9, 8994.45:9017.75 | -0.16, 0.492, 0.46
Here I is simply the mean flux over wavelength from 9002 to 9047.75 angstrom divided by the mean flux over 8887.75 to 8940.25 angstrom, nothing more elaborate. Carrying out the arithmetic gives 0.88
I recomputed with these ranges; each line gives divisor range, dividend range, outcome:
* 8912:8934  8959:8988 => 1.07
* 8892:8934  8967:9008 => 0.89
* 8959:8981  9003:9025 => 0.77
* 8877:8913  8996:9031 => 0.91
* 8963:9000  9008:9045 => 0.96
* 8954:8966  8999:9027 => 0.67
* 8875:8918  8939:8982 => 1.05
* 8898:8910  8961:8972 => 1.17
